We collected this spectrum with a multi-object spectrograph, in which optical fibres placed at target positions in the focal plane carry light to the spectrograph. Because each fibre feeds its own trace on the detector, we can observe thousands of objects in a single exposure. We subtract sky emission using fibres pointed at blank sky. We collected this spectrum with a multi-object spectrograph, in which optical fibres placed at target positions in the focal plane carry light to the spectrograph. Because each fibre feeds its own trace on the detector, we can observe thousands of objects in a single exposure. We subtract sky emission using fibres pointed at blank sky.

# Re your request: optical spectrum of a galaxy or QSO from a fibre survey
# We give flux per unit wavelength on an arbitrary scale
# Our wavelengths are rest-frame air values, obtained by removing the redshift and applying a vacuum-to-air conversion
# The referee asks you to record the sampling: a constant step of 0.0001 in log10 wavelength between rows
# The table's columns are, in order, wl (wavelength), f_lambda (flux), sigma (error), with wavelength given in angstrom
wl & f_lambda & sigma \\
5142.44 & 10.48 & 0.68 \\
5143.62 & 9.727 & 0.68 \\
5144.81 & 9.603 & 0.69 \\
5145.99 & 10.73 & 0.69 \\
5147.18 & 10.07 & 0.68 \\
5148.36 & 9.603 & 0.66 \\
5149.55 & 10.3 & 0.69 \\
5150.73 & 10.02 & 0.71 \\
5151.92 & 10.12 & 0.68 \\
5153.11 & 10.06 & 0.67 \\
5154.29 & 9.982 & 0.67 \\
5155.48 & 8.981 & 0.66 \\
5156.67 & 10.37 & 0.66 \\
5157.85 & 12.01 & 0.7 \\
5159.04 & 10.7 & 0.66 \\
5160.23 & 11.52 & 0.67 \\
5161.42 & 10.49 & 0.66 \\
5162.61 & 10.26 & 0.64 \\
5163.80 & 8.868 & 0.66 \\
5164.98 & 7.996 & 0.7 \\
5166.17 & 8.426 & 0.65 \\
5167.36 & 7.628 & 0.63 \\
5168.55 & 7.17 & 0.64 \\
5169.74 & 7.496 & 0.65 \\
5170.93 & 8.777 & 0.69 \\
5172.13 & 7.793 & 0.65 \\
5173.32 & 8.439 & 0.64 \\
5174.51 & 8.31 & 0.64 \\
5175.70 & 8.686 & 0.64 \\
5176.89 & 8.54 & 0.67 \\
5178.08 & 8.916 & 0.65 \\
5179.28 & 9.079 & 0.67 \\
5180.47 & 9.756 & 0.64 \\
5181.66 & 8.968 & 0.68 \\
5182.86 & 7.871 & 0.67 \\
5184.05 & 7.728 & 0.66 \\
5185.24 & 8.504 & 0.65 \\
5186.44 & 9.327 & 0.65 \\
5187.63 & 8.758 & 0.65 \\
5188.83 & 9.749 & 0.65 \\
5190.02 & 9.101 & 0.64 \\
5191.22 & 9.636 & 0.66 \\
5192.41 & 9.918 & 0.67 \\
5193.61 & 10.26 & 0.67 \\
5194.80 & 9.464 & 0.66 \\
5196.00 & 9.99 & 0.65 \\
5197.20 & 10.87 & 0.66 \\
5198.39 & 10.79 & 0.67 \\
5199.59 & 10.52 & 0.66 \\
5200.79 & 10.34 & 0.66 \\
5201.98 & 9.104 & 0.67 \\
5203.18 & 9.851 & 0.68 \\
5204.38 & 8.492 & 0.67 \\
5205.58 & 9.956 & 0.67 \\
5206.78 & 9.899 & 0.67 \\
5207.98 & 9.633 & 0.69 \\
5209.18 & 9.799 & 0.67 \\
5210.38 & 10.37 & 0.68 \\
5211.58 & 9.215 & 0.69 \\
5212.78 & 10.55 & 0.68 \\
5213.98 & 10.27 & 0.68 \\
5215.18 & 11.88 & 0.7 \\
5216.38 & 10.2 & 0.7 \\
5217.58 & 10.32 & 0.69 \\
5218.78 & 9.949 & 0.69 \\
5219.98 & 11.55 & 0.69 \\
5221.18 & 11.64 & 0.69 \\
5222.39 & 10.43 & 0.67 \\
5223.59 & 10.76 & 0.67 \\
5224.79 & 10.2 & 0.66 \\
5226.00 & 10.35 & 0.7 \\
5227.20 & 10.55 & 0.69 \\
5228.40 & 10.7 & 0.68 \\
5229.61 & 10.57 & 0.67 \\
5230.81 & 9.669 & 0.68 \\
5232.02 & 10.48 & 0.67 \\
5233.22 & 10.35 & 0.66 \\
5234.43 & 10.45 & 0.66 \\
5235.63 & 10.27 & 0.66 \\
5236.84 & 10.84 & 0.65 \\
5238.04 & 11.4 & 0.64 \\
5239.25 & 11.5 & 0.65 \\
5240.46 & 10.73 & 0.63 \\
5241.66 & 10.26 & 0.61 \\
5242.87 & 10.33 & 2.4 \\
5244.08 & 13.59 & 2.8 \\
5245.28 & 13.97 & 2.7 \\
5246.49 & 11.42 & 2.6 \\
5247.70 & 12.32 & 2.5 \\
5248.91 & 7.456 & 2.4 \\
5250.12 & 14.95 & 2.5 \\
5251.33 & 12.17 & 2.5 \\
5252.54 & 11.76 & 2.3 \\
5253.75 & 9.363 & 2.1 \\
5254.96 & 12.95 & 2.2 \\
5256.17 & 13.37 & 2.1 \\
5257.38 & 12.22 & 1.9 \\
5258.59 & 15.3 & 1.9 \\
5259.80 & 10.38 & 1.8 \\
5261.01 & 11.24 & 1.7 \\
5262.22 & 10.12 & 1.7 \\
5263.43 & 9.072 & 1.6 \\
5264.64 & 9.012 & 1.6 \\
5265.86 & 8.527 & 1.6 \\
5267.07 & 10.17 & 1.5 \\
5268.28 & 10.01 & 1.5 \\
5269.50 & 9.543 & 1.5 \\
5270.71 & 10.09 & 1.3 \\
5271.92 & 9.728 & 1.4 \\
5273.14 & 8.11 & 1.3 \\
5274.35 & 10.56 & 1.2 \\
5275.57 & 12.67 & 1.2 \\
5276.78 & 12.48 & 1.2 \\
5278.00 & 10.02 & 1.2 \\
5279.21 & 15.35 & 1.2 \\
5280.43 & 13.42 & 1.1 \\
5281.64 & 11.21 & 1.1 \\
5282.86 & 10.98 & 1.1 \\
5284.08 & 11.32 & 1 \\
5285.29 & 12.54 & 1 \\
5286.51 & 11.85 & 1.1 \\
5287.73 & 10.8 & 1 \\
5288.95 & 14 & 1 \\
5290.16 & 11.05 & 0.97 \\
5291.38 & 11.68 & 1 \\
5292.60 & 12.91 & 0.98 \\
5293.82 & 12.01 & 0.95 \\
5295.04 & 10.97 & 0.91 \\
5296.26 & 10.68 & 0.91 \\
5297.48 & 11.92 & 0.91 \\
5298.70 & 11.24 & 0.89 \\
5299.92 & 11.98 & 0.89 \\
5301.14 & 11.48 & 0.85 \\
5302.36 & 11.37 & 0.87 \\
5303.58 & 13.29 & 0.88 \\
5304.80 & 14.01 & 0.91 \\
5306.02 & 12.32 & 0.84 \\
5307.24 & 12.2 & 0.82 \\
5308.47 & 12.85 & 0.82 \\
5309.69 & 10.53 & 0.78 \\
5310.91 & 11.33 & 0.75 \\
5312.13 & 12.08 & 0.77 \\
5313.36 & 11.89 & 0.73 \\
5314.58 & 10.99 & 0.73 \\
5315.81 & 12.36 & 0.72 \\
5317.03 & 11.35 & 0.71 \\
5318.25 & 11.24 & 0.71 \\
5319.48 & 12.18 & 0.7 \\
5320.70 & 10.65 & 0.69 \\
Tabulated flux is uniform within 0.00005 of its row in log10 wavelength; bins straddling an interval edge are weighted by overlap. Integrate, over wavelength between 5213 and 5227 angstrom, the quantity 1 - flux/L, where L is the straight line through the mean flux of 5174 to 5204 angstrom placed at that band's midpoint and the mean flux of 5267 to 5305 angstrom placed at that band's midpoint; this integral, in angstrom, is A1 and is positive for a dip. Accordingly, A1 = -0.9 angstrom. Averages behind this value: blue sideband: 9.36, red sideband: 11.5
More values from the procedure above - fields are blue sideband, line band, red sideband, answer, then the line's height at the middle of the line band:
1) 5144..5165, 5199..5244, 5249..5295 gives 1.88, 10.9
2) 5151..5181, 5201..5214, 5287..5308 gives 0.47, 10.1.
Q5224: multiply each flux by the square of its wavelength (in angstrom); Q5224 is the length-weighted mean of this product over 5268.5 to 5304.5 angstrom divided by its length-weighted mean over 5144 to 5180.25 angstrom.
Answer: 1.30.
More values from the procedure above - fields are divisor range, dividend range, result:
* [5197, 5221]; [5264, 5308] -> 1.16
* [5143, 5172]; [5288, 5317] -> 1.32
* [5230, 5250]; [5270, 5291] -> 1.06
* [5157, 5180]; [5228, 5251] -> 1.27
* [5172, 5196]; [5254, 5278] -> 1.24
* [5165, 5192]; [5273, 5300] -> 1.43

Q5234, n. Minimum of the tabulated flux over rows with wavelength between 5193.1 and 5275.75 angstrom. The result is 7.456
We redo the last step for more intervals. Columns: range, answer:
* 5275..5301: 10.02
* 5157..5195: 7.17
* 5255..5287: 8.11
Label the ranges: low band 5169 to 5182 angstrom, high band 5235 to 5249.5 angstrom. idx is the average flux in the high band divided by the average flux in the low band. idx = 1.30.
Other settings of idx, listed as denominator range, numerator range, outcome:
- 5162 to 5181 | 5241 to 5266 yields 1.35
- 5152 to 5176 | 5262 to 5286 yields 1.17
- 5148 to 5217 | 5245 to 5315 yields 1.21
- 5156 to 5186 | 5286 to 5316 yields 1.33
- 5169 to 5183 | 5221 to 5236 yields 1.22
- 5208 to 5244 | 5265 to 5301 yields 1.07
